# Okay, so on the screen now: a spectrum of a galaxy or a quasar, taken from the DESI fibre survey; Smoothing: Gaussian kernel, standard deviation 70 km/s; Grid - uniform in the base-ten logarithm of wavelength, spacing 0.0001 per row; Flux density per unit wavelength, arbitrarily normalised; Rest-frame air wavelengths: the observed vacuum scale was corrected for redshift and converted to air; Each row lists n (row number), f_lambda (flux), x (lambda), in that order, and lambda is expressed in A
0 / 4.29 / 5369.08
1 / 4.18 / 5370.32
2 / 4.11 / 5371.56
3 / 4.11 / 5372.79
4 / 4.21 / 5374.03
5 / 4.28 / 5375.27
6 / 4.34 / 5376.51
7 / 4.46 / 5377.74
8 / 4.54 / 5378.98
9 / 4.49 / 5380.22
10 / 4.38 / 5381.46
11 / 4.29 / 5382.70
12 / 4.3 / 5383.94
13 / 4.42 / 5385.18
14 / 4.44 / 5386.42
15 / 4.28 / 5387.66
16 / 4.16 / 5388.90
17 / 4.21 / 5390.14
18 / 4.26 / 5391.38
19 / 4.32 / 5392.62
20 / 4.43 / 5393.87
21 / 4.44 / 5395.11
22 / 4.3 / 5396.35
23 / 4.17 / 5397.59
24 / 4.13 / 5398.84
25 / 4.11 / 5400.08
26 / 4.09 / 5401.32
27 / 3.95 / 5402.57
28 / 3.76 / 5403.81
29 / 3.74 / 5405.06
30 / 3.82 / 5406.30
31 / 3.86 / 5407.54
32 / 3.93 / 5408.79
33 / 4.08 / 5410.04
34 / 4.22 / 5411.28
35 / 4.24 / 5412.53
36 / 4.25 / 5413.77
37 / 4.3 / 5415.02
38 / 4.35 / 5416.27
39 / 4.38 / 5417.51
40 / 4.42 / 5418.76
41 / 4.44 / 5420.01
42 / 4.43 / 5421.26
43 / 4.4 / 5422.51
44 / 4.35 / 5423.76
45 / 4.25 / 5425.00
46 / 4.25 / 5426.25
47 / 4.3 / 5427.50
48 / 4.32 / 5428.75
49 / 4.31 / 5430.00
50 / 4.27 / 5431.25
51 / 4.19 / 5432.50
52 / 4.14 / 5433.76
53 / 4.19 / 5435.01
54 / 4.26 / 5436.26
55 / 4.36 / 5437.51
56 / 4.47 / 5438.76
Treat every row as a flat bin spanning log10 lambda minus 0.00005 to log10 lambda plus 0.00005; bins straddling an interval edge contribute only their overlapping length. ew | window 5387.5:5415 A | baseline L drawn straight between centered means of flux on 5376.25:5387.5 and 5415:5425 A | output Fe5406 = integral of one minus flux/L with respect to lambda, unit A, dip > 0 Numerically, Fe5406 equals 1.7 A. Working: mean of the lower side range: 4.4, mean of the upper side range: 4.38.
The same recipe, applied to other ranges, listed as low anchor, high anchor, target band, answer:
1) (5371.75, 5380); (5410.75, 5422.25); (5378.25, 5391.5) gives -0.1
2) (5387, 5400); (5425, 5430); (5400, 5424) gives 0.7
